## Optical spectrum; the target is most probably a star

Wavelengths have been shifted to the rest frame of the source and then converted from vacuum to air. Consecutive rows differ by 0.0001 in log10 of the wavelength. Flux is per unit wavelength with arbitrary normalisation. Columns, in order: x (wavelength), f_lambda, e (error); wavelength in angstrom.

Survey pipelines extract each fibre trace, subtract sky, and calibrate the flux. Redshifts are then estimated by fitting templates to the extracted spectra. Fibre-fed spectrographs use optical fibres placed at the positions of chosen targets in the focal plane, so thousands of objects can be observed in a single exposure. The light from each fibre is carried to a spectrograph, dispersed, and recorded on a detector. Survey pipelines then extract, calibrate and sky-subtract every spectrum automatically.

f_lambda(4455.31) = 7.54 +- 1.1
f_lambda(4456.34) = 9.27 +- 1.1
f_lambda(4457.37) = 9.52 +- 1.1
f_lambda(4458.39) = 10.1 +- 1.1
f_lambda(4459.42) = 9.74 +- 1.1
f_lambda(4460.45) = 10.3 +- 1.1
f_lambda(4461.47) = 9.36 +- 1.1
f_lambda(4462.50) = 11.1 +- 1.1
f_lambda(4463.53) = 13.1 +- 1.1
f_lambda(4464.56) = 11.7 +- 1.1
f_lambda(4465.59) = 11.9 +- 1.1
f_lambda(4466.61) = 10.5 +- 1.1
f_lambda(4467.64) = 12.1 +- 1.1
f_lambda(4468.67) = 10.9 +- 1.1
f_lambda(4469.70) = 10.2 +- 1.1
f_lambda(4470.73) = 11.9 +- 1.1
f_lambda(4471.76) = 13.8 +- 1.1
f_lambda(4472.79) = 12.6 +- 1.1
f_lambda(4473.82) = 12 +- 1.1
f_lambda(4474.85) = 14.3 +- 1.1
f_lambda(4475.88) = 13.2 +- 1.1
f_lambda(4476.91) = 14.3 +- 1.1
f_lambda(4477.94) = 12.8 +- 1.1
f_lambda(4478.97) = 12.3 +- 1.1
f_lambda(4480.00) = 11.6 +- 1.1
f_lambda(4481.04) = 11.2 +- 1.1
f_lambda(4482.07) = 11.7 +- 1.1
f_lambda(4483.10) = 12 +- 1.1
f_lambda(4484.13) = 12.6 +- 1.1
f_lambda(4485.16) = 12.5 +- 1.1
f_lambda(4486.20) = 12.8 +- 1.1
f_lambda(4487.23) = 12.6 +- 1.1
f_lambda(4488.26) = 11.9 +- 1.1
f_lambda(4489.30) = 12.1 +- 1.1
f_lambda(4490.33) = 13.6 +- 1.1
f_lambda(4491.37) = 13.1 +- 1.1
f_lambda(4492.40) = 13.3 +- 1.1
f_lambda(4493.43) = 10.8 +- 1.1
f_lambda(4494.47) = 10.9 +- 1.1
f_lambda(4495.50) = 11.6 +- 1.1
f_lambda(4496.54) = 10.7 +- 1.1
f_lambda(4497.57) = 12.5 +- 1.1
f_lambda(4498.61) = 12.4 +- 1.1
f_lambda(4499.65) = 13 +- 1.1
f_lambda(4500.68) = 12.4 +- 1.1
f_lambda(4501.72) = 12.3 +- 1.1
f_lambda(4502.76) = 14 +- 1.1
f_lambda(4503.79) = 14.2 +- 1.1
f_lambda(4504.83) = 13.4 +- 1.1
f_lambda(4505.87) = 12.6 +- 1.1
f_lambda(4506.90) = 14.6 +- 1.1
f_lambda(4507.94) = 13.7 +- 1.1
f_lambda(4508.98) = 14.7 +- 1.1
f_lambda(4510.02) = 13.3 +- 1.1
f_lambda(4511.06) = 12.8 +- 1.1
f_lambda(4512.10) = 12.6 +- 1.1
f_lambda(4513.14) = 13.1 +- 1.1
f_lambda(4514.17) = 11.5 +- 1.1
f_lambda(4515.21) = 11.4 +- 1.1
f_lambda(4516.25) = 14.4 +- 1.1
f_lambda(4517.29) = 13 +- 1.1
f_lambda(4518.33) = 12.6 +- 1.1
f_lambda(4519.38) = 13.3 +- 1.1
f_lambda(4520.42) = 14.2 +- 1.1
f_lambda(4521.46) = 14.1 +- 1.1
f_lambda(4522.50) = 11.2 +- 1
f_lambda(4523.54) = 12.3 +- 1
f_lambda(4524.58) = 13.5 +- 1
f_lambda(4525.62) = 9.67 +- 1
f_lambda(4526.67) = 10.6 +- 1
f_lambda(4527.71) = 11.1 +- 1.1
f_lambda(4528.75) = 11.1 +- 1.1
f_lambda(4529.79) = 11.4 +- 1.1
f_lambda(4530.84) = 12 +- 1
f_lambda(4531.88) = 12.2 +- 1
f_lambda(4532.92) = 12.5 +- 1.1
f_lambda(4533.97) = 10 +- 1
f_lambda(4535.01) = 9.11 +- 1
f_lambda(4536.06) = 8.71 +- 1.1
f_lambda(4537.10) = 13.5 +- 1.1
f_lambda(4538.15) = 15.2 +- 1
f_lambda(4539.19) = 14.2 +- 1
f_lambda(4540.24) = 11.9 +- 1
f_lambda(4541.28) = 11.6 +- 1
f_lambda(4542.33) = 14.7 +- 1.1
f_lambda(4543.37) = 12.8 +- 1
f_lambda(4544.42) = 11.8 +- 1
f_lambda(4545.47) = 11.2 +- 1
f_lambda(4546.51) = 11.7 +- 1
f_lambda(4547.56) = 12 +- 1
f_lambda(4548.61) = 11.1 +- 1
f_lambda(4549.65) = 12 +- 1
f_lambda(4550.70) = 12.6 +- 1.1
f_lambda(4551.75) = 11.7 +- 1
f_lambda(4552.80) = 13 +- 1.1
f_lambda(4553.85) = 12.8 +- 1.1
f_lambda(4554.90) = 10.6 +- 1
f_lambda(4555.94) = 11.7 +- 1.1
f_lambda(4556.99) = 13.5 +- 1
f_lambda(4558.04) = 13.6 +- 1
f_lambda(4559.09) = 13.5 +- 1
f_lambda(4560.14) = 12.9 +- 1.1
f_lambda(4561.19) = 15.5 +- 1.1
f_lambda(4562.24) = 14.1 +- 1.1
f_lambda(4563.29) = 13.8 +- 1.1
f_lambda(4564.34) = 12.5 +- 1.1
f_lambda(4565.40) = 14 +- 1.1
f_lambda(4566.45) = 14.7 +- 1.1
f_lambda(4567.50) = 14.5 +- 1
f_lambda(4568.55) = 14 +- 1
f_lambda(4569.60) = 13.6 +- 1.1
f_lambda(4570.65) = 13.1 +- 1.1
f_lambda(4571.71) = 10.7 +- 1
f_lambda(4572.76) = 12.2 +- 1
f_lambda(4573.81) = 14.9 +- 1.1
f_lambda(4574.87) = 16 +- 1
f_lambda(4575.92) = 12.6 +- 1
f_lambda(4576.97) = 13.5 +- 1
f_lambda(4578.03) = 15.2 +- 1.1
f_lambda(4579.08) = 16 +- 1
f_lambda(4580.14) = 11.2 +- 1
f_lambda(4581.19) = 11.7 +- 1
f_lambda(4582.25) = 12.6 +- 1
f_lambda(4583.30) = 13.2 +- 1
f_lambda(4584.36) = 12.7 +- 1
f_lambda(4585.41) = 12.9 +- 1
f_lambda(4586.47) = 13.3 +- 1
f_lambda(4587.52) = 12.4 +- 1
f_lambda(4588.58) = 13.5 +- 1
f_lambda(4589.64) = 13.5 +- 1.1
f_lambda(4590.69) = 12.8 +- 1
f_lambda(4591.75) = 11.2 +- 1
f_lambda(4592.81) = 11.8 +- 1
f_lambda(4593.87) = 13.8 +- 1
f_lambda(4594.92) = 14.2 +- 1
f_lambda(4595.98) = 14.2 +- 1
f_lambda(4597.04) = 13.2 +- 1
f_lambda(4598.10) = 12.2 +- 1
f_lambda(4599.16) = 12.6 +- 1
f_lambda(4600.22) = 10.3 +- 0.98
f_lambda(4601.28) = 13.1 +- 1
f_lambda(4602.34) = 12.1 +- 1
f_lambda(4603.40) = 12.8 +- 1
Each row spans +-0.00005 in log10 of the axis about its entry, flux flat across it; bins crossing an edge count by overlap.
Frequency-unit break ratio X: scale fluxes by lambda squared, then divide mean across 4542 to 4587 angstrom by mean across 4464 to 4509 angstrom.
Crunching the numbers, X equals 1.1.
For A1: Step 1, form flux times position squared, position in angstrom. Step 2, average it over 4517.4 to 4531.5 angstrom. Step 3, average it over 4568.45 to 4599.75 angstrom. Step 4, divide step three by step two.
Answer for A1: 1.11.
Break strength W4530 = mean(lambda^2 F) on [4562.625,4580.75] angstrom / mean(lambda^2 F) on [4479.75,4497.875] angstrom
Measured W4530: 1.17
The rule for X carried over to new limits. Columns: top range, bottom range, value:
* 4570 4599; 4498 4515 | 1.03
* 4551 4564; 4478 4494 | 1.10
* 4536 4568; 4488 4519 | 1.03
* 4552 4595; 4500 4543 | 1.08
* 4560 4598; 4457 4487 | 1.19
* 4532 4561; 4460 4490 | 1.05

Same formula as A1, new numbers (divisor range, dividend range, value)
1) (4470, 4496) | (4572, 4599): 1.11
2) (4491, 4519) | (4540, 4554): 0.97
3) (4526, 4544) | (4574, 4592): 1.14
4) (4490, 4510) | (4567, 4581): 1.10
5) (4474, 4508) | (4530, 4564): 1.01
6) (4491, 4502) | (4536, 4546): 1.08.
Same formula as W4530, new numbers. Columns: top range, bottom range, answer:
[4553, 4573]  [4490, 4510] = 1.06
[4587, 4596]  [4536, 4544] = 1.02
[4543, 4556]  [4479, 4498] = 1.01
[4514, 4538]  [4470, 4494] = 0.97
